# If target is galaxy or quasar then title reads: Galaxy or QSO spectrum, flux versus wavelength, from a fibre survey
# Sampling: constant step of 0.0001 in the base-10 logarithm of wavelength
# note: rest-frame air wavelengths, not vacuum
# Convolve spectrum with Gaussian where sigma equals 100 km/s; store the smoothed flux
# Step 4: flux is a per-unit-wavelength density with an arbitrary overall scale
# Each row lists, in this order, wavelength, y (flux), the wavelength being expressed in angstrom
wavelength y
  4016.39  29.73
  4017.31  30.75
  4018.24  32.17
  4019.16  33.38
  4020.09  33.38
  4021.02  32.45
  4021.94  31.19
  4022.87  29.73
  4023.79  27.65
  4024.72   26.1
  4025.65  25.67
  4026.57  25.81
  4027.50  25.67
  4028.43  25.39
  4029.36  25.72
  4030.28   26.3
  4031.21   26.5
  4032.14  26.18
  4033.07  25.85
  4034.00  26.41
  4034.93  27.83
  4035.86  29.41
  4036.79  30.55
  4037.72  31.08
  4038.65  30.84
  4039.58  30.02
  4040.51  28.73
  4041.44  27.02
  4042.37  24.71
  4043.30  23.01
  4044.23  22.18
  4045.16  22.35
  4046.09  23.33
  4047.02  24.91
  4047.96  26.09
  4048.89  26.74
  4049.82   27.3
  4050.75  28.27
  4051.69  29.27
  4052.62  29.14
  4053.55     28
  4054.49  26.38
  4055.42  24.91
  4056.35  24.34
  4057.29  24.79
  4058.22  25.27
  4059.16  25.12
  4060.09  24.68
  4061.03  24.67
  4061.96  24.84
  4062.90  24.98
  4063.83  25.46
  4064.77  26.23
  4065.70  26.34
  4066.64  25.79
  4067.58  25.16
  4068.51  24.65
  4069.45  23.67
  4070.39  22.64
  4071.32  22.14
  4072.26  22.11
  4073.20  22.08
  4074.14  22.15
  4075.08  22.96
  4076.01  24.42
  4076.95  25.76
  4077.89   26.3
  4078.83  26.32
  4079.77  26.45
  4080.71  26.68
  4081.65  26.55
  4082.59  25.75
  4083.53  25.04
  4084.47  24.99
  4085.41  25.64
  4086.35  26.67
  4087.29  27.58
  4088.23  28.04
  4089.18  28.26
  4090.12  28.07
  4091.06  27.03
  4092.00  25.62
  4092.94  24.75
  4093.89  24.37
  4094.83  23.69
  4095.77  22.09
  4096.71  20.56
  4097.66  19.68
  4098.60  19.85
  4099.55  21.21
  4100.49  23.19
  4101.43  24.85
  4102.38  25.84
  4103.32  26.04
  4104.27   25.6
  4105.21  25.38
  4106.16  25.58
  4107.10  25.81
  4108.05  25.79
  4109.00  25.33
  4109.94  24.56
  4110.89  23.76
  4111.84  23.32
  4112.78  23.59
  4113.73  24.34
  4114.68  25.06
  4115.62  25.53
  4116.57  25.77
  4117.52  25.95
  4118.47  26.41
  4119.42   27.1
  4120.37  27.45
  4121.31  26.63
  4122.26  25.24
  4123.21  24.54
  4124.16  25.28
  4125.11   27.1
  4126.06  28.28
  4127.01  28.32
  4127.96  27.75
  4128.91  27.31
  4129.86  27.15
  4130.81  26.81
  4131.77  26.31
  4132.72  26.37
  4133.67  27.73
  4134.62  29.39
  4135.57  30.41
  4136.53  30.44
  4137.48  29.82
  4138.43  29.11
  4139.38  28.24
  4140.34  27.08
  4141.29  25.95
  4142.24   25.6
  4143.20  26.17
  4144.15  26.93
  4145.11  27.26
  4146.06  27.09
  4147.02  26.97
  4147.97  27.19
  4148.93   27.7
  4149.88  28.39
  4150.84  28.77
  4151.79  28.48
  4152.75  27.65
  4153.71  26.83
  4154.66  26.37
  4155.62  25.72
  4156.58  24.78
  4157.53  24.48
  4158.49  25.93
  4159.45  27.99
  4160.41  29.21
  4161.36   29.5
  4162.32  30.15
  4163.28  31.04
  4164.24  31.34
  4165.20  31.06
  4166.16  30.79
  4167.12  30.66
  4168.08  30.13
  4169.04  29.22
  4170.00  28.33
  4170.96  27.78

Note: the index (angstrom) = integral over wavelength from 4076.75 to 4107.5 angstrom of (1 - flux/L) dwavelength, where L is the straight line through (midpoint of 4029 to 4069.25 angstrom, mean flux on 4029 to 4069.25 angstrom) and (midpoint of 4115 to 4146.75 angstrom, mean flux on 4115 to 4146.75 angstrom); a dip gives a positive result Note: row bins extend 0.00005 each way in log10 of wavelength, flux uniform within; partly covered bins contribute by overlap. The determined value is 1.9 angstrom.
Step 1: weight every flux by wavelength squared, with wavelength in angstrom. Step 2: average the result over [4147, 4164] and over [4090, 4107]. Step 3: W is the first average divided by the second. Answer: 1.2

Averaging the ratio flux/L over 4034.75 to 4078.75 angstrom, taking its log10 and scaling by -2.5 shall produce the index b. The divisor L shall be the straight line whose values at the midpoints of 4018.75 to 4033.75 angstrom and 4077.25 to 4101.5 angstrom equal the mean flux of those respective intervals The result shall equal 0.03 mag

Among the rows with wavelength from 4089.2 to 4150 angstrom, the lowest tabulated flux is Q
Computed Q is 19.68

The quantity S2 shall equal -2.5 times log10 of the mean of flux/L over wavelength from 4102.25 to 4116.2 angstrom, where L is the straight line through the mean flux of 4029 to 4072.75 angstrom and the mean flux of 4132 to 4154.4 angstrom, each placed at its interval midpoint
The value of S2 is 0.09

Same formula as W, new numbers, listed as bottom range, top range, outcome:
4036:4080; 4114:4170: 1.12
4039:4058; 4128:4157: 1.10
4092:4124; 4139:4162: 1.13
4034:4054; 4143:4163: 1.06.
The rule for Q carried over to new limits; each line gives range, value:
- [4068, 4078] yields 22.08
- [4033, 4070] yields 22.18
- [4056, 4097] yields 20.56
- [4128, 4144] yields 25.6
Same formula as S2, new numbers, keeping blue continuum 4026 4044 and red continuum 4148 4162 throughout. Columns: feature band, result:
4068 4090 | 0.086 mag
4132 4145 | -0.024 mag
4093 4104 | 0.185 mag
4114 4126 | 0.049 mag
